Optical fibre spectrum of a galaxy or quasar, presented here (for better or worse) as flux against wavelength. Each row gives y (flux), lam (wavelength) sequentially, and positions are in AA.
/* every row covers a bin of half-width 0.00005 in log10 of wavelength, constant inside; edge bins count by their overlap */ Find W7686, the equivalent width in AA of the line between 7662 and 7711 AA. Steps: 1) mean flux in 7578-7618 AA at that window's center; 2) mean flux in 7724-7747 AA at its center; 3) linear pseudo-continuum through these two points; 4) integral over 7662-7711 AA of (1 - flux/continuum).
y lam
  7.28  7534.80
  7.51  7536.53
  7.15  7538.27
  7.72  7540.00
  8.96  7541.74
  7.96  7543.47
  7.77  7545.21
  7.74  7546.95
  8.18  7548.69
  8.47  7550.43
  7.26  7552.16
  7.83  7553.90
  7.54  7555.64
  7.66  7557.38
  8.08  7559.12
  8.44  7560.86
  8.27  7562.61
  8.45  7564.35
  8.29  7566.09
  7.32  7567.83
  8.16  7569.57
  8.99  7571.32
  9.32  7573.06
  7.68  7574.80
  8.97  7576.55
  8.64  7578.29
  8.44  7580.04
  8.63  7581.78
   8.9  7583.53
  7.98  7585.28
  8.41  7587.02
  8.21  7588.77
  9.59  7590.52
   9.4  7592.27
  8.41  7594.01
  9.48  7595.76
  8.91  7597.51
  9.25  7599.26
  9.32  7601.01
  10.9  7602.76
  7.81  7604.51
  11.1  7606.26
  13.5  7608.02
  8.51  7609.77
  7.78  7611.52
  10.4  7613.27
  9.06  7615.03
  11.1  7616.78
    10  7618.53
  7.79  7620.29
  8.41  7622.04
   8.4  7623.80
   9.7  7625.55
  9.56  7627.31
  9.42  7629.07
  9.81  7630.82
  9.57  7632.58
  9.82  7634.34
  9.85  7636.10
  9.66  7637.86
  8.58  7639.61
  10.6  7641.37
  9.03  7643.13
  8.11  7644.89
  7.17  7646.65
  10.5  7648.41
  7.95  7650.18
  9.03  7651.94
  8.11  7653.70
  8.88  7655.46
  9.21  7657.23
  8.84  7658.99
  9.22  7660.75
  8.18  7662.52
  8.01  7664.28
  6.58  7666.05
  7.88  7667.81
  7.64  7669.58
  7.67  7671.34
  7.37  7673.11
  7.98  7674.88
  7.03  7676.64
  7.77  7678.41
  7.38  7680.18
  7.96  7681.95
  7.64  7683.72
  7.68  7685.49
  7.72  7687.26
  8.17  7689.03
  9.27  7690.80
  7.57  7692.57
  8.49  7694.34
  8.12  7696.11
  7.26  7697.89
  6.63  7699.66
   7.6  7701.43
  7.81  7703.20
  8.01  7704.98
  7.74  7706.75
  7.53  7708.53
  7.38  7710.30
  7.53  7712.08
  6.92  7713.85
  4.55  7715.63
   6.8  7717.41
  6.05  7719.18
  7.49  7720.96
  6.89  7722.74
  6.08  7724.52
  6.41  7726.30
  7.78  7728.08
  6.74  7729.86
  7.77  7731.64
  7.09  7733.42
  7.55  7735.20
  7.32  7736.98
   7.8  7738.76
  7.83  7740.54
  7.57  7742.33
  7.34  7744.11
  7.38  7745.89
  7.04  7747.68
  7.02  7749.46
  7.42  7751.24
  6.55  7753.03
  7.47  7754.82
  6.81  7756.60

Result 1.8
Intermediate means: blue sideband 9.31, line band 7.72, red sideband 7.3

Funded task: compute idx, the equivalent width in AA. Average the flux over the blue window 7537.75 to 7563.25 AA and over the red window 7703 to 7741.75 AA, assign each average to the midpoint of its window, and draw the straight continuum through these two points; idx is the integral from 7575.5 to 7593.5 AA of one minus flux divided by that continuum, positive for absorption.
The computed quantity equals -2.1 AA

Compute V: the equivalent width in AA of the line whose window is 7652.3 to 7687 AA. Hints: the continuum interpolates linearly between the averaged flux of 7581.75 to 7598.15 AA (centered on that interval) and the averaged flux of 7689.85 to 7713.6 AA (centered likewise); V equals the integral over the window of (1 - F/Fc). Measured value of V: 0.4 AA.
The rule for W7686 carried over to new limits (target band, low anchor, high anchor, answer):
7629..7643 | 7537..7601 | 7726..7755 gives -3.0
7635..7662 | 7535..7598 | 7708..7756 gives -4.5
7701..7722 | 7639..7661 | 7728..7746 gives 2.1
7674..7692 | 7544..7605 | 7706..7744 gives -0.9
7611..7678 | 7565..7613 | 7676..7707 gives -3.6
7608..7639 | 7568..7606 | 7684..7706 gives -3.5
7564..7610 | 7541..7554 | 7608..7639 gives -1.1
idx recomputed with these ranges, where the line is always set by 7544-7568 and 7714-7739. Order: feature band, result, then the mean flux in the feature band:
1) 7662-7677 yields -0.8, 7.6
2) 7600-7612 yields -3.6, 9.91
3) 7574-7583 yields -0.8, 8.49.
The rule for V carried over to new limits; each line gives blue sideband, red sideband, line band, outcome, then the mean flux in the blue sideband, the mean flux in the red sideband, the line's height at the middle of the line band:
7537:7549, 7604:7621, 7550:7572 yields 0.9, 7.9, 9.76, 8.38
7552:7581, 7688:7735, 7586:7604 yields -2.5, 8.22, 7.3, 8.04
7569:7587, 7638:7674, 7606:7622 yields -2.4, 8.57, 8.45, 8.52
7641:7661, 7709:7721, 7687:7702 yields -1.1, 8.83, 6.65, 7.35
